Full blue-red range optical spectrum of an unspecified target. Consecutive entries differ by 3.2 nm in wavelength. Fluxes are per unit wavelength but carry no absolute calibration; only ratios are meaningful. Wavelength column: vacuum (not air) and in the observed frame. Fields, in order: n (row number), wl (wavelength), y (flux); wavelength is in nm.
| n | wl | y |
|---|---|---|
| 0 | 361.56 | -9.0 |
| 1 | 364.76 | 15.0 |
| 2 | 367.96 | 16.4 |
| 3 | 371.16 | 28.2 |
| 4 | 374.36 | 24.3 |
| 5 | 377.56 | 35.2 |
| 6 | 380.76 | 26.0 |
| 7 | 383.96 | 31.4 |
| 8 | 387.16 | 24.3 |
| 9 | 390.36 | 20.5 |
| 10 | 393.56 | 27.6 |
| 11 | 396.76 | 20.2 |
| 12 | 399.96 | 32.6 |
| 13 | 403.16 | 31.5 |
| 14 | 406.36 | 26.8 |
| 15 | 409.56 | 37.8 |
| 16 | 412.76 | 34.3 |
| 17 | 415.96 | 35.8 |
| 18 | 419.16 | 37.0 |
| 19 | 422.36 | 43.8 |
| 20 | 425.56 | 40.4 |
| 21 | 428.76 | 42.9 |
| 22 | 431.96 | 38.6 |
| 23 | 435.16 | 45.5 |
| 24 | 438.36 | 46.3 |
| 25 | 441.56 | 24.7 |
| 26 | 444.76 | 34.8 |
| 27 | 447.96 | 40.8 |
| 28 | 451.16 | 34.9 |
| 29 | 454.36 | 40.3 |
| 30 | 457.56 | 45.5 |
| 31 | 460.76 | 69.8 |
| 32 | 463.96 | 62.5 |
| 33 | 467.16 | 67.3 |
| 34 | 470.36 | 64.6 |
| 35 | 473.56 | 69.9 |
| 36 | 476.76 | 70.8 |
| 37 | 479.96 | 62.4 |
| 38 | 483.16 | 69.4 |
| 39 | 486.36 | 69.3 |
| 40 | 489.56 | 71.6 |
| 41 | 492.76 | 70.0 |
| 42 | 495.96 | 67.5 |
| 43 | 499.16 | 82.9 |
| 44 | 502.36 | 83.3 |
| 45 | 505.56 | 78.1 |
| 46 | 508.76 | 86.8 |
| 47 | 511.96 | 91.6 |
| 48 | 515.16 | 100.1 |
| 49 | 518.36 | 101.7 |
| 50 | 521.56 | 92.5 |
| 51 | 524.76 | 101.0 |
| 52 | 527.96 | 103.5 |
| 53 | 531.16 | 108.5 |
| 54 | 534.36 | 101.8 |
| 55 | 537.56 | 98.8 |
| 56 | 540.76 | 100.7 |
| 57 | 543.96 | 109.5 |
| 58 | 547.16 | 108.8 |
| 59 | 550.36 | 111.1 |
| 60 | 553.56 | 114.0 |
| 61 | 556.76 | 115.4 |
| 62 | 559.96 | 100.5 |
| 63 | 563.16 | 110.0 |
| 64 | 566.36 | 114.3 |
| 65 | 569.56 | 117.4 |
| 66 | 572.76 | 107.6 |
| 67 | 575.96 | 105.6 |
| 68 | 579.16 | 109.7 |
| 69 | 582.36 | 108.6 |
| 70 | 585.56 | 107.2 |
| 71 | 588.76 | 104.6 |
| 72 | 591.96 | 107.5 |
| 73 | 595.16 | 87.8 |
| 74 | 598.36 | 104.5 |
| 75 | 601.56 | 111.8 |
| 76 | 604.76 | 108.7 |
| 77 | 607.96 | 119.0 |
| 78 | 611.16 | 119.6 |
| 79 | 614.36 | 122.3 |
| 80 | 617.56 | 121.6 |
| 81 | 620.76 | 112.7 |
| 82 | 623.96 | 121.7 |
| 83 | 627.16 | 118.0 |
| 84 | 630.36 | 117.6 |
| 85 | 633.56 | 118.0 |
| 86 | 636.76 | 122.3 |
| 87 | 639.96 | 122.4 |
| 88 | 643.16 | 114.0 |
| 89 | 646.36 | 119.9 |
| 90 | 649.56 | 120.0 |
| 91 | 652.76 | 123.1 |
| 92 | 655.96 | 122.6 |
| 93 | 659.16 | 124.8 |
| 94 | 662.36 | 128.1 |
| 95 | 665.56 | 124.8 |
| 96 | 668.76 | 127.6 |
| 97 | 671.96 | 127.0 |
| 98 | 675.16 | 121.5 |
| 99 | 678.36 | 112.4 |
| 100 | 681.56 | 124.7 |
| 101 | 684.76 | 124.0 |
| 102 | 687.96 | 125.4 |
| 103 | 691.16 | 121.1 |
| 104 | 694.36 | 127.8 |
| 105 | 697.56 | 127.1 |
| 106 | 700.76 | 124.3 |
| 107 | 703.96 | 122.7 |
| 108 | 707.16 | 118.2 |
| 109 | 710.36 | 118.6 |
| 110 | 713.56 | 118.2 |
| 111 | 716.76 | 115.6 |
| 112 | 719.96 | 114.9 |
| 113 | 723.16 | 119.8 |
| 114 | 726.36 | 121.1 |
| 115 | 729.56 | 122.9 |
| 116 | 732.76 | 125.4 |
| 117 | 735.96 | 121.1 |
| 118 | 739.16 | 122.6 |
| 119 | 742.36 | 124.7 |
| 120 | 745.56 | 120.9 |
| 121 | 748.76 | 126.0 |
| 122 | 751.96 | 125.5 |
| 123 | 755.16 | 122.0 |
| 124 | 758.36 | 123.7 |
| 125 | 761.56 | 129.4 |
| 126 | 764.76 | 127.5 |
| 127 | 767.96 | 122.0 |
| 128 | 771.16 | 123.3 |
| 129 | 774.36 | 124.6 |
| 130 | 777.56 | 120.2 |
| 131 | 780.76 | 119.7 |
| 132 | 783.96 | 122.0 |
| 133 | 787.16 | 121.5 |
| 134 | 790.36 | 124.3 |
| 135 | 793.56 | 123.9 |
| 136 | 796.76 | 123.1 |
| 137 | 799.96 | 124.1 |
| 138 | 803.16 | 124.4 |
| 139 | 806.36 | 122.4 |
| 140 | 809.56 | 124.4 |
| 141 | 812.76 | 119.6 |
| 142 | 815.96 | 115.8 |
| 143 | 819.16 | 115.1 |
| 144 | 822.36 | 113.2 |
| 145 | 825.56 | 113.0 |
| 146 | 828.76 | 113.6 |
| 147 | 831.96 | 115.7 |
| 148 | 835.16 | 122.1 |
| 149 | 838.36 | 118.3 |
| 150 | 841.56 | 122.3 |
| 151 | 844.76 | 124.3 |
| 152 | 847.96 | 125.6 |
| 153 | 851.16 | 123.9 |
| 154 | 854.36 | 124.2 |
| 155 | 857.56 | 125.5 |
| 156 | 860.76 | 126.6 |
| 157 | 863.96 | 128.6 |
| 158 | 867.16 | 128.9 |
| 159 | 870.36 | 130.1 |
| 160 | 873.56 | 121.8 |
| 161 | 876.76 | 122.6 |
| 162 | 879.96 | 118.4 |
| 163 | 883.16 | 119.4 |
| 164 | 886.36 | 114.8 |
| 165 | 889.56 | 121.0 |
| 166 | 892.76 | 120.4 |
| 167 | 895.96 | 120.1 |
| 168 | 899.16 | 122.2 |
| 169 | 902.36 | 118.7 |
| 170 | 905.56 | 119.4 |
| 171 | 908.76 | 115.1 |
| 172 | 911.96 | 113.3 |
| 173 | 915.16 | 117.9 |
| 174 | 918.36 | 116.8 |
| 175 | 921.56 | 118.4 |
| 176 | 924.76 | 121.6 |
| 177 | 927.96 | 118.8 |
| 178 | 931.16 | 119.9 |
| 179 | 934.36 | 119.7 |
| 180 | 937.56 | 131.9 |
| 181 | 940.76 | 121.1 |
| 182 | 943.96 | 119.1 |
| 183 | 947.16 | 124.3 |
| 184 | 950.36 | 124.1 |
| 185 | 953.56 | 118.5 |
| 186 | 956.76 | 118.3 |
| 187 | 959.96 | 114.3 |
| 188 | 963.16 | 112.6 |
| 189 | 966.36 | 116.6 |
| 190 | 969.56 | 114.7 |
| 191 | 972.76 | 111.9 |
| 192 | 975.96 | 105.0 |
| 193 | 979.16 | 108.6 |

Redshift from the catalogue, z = 0.15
